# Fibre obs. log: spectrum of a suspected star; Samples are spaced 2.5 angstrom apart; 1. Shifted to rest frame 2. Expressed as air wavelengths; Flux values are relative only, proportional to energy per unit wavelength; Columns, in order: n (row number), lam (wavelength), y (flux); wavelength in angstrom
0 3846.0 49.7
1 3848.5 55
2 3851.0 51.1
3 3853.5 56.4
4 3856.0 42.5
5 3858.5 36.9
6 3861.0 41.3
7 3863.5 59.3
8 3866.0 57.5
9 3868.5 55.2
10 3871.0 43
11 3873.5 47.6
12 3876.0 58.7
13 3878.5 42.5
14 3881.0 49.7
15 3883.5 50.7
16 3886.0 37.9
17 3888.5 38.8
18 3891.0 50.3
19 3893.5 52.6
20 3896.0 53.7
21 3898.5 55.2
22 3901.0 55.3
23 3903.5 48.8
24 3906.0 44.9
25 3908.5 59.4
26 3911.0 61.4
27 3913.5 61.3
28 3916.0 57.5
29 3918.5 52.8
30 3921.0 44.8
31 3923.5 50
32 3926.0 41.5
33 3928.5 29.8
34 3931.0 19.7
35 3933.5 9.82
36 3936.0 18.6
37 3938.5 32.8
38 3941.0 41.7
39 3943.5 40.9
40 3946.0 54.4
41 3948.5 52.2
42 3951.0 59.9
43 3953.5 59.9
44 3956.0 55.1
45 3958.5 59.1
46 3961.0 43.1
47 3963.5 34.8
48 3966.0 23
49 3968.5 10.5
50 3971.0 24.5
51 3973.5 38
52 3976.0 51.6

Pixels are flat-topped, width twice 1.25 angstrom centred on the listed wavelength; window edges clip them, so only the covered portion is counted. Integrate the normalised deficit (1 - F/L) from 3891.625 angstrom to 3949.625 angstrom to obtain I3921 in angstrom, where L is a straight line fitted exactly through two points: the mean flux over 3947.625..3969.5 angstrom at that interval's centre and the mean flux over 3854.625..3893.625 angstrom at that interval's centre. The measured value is 0.9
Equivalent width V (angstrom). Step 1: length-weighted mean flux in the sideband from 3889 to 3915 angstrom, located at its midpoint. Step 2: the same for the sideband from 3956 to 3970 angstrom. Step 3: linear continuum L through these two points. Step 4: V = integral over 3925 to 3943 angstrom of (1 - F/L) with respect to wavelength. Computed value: 6.6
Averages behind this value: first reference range 53.9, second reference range 35.8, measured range 28.1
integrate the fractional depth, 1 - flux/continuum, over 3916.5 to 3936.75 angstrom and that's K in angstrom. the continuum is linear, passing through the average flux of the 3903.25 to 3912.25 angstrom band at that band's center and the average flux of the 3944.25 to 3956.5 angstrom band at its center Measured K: 7.4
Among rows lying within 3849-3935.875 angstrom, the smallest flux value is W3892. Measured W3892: 9.82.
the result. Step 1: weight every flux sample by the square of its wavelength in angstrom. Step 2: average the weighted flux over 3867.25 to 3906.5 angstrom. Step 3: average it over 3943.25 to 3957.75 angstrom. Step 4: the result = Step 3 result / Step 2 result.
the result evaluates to 1.15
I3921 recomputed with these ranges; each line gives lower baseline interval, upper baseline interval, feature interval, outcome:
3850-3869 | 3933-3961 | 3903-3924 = -3.11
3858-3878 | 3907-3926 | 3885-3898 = 1.21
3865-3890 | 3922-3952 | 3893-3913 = -4.95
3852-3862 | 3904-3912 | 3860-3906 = -0.35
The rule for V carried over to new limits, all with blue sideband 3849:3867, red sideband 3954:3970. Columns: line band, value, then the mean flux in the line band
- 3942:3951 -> -2.3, 50.5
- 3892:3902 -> -1.9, 54.1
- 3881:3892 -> 0.4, 44.9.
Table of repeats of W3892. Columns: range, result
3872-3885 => 42.5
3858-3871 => 36.9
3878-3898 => 37.9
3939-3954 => 40.9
